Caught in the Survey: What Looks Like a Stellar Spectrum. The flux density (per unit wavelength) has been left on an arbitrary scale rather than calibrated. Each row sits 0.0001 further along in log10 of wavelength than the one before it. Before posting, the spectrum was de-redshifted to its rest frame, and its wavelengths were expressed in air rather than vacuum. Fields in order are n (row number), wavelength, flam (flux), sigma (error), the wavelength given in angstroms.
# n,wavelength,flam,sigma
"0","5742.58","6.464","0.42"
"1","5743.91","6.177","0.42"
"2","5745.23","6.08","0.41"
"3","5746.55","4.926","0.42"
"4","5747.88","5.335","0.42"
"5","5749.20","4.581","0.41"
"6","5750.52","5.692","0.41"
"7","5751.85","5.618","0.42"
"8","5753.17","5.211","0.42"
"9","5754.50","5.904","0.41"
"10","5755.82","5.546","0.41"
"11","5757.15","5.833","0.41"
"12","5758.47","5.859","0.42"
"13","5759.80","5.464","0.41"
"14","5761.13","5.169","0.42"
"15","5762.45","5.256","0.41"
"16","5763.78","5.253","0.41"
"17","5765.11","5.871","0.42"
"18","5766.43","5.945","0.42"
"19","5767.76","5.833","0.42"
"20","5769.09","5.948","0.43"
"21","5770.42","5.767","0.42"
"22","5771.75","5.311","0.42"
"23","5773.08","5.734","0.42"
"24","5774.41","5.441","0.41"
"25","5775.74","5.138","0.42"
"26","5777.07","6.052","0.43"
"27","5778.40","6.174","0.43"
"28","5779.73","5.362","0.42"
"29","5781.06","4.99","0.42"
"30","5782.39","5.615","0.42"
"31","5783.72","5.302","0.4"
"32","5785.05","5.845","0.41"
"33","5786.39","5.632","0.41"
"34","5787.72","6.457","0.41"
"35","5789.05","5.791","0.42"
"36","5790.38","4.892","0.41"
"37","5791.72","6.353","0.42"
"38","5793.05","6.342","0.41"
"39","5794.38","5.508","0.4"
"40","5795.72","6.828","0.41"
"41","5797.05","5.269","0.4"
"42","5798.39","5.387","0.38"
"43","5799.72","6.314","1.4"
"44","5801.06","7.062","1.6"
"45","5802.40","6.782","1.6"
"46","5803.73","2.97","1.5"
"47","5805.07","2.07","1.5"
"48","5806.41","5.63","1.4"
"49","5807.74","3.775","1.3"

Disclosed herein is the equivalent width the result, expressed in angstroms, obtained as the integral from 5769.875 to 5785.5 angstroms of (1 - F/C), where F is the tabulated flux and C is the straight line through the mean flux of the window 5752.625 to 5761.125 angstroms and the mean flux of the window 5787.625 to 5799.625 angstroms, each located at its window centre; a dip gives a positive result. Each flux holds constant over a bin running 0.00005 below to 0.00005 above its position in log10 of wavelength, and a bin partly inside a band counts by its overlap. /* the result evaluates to 0.53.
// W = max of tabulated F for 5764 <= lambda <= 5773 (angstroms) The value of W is 5.948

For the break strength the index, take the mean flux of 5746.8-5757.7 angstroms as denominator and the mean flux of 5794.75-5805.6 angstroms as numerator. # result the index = 0.99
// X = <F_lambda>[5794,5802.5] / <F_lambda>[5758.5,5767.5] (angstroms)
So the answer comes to 1.11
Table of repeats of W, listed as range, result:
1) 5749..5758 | 5.904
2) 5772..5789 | 6.457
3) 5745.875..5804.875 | 7.062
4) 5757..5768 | 5.945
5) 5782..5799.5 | 6.828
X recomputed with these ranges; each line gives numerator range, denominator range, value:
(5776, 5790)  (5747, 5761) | 1.04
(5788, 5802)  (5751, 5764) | 1.09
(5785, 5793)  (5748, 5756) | 1.08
